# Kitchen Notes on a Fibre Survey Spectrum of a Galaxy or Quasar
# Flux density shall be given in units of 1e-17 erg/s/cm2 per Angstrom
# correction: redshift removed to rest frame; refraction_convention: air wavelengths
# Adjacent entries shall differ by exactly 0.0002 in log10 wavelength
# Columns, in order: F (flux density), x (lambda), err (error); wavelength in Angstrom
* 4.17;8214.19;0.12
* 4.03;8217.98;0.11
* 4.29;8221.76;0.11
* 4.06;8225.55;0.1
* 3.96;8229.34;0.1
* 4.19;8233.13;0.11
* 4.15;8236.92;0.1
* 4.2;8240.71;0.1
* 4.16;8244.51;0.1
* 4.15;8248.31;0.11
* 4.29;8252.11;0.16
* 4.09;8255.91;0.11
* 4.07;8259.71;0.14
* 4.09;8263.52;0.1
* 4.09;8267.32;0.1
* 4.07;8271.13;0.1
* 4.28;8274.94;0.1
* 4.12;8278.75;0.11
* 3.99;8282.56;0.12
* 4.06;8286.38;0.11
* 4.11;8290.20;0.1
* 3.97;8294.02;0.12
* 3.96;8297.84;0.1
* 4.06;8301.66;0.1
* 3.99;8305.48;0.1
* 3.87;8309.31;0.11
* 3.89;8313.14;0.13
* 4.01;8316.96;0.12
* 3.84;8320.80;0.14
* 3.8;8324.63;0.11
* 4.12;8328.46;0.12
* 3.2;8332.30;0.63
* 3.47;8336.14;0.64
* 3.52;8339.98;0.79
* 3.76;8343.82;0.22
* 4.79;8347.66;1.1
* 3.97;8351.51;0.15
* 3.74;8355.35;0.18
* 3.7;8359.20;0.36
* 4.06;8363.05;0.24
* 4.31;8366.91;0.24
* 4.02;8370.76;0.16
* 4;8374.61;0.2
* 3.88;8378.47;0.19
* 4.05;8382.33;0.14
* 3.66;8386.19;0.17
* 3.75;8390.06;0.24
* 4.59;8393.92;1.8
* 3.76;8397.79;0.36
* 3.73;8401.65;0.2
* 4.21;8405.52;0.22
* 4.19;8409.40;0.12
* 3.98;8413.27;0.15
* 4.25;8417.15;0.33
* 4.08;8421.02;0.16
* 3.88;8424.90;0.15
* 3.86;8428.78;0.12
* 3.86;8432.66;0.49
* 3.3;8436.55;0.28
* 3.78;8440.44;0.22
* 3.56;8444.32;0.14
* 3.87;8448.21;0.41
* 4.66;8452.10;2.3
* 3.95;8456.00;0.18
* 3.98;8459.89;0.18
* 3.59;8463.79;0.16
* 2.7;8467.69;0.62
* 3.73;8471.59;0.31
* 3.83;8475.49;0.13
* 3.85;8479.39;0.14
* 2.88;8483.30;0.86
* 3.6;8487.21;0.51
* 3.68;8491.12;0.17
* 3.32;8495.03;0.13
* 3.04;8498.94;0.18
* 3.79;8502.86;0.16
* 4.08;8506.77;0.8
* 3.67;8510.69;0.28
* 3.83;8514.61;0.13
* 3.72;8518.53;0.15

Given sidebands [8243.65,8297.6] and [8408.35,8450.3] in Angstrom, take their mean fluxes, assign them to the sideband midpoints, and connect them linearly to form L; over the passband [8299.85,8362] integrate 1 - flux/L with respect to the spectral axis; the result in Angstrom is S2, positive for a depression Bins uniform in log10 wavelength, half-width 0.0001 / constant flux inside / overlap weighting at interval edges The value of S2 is 2.4 Angstrom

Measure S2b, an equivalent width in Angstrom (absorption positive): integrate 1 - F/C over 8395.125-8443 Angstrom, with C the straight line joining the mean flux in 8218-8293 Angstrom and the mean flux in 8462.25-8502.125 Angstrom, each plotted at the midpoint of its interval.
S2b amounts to -3.8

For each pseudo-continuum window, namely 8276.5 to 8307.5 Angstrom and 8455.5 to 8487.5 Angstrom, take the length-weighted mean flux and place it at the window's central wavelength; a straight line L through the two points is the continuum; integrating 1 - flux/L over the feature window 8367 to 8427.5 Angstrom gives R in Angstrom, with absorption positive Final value -4.21 Angstrom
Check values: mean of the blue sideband 4.03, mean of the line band 4.01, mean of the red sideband 3.55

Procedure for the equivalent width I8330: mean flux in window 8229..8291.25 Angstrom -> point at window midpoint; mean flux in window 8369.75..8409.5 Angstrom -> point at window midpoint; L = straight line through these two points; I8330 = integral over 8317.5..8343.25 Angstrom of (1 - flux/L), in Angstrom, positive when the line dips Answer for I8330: 2.3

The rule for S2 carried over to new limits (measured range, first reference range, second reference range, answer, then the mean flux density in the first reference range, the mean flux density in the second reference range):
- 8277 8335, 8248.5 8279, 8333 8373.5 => 1.6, 4.14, 3.91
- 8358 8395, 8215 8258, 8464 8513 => -1.9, 4.14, 3.52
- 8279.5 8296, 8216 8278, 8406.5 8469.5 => 0.1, 4.14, 3.85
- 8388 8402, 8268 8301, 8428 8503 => -0.7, 4.07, 3.63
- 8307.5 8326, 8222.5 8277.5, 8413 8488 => 0.6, 4.14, 3.76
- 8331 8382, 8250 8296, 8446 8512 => 0.4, 4.1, 3.66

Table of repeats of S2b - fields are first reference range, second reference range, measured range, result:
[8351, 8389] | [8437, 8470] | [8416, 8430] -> -0.7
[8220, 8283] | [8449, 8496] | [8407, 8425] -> -1.5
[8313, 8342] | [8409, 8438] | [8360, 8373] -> -1.0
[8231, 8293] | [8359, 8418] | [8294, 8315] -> 0.7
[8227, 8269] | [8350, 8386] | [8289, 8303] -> 0.1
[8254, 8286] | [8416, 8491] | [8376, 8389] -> 0.1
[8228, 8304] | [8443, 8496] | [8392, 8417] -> -1.9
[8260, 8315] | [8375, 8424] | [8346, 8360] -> -0.1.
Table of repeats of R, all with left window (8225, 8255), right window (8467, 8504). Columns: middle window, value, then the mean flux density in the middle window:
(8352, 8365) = -0.1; 3.85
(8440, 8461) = -2.5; 3.98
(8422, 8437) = -0.7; 3.79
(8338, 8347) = 0.1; 3.8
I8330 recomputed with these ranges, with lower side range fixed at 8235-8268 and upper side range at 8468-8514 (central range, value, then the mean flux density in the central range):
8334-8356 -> 0.2 Angstrom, 3.88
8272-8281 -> -0.2 Angstrom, 4.18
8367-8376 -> -0.5 Angstrom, 4.08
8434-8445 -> 0.4 Angstrom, 3.56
